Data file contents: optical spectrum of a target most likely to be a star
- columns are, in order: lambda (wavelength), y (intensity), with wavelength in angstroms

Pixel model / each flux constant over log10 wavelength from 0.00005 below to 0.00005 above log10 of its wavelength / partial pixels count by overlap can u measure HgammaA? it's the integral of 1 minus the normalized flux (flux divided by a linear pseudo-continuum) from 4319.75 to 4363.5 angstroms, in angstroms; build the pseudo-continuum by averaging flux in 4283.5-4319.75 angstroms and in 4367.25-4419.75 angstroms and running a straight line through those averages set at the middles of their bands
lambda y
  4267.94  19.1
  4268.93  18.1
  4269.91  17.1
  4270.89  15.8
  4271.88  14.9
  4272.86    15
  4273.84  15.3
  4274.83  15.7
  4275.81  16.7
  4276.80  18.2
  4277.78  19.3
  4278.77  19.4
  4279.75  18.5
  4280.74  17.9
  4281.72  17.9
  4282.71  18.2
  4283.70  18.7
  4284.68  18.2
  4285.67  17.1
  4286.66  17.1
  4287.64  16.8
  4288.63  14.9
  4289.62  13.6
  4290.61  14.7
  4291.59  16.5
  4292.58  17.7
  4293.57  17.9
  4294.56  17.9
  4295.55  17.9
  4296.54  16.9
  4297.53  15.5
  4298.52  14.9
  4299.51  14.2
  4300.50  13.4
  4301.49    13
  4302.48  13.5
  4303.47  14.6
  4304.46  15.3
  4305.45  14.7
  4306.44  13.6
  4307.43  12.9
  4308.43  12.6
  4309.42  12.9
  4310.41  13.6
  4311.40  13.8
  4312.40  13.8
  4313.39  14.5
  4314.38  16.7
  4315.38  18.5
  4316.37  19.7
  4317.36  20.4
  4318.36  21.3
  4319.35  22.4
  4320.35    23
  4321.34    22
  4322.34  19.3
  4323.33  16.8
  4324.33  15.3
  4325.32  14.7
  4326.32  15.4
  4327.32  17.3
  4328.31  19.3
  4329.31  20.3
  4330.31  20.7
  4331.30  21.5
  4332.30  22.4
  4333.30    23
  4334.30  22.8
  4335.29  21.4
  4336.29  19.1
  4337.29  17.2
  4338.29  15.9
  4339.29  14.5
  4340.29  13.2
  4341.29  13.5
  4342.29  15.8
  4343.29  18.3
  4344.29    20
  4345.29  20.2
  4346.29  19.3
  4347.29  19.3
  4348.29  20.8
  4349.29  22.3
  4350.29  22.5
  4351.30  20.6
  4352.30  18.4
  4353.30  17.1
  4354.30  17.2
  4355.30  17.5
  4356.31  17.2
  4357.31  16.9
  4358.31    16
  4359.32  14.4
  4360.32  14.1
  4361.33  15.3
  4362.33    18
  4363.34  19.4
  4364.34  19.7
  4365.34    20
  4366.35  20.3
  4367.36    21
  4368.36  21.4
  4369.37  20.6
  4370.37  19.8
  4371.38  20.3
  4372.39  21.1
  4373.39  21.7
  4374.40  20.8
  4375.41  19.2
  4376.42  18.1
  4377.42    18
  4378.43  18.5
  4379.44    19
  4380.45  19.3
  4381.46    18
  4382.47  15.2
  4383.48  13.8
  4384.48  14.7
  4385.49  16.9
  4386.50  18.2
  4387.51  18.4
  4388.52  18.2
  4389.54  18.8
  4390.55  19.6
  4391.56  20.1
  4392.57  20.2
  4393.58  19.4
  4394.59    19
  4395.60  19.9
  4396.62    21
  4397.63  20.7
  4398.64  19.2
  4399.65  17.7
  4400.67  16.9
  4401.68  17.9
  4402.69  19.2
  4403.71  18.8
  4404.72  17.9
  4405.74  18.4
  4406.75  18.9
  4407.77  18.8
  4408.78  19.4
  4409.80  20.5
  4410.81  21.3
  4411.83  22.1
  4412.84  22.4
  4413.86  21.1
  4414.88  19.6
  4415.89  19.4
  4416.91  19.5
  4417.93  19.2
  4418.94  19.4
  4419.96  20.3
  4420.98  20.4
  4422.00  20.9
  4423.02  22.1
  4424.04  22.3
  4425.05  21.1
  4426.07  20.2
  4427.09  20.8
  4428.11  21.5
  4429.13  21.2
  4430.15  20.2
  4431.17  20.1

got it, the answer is -2.7 angstroms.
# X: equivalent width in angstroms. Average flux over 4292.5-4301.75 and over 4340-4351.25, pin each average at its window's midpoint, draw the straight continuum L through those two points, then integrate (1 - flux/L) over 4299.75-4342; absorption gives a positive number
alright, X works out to 0.6 angstroms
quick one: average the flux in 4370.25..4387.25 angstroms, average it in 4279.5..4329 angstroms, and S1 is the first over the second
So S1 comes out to 1.1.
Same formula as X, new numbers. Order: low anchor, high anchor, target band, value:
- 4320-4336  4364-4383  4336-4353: 1.2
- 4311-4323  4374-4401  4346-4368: 0.1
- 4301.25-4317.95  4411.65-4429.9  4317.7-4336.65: -4.8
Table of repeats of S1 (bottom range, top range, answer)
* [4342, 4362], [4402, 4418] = 1.09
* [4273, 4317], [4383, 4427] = 1.21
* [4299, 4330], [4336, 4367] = 1.09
